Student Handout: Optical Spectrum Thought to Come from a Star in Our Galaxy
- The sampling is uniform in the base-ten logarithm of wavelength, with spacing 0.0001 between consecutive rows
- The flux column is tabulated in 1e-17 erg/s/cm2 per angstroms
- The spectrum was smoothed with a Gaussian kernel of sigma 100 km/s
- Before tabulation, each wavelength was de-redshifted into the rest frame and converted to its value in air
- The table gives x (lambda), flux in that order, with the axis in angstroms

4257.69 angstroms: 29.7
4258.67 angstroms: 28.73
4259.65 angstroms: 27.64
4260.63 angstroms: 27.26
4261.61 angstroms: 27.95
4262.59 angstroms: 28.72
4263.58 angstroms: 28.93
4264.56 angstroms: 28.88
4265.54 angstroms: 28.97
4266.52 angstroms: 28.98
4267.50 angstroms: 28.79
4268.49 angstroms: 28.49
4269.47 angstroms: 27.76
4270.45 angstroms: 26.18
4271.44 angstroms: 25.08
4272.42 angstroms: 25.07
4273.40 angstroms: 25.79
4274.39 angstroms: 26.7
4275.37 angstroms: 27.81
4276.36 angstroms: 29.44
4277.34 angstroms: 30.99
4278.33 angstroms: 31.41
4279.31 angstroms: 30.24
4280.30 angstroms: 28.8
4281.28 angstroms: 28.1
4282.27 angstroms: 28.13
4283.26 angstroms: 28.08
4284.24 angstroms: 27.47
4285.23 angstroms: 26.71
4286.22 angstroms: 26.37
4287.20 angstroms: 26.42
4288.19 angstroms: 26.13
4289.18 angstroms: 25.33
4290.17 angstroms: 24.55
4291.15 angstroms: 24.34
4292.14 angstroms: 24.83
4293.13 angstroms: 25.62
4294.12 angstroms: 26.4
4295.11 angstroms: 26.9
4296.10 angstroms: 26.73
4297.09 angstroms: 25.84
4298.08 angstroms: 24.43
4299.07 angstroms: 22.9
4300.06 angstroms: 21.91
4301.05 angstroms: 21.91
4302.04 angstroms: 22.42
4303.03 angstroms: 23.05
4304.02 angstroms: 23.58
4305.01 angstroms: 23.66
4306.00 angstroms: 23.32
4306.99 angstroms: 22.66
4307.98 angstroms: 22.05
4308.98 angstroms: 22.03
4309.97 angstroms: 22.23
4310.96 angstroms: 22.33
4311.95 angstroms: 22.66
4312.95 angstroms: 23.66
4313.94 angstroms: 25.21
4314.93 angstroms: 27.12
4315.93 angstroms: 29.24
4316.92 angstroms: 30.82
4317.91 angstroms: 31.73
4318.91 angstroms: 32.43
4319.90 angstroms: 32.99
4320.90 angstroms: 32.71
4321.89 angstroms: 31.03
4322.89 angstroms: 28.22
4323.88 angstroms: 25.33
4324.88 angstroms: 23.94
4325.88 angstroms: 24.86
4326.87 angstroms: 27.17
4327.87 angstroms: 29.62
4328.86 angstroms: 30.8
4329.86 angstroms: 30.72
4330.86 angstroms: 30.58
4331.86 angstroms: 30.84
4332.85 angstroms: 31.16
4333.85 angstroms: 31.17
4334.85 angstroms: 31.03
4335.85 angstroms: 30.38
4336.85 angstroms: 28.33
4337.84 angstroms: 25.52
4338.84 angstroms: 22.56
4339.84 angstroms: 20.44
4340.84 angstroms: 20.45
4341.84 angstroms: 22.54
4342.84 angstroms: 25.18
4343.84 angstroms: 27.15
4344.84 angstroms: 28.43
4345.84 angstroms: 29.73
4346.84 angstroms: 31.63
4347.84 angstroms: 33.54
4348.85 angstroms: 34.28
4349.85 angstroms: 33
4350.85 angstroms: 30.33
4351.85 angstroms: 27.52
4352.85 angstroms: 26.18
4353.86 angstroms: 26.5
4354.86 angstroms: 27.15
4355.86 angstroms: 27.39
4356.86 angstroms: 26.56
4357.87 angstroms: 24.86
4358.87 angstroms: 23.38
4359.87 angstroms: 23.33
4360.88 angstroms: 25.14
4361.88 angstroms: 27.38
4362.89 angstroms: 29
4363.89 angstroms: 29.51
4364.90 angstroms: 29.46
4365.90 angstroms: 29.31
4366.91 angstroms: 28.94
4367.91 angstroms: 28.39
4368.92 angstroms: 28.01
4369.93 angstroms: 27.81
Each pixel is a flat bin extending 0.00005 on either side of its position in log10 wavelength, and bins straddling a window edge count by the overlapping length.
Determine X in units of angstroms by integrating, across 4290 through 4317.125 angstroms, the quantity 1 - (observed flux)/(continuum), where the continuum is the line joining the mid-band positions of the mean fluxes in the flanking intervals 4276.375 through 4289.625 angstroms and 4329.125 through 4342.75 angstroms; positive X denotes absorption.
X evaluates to 3.4 angstroms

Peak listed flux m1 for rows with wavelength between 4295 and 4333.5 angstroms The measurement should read 32.99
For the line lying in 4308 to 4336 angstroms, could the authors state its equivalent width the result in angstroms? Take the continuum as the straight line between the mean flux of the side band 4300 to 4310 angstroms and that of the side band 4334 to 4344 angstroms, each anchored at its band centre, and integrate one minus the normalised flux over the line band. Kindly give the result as -4.7 angstroms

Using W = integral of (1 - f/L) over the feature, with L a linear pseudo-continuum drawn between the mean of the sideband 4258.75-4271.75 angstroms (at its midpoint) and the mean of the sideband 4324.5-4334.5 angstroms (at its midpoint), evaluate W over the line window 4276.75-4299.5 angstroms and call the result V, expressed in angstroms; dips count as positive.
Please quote 1.3 angstroms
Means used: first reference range 28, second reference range 29.2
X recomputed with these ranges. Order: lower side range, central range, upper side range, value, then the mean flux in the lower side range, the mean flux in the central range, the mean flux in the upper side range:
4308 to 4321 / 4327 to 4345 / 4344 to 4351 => 1.33 angstroms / 27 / 27.6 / 31.4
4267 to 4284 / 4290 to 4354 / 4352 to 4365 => 0.81 angstroms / 28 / 26.8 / 26.5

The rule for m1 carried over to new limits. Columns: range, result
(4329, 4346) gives 31.17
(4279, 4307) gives 30.24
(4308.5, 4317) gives 30.82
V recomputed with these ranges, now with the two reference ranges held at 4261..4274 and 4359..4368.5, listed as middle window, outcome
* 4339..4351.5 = -0.1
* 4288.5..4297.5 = 0.7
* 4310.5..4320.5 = -0.1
